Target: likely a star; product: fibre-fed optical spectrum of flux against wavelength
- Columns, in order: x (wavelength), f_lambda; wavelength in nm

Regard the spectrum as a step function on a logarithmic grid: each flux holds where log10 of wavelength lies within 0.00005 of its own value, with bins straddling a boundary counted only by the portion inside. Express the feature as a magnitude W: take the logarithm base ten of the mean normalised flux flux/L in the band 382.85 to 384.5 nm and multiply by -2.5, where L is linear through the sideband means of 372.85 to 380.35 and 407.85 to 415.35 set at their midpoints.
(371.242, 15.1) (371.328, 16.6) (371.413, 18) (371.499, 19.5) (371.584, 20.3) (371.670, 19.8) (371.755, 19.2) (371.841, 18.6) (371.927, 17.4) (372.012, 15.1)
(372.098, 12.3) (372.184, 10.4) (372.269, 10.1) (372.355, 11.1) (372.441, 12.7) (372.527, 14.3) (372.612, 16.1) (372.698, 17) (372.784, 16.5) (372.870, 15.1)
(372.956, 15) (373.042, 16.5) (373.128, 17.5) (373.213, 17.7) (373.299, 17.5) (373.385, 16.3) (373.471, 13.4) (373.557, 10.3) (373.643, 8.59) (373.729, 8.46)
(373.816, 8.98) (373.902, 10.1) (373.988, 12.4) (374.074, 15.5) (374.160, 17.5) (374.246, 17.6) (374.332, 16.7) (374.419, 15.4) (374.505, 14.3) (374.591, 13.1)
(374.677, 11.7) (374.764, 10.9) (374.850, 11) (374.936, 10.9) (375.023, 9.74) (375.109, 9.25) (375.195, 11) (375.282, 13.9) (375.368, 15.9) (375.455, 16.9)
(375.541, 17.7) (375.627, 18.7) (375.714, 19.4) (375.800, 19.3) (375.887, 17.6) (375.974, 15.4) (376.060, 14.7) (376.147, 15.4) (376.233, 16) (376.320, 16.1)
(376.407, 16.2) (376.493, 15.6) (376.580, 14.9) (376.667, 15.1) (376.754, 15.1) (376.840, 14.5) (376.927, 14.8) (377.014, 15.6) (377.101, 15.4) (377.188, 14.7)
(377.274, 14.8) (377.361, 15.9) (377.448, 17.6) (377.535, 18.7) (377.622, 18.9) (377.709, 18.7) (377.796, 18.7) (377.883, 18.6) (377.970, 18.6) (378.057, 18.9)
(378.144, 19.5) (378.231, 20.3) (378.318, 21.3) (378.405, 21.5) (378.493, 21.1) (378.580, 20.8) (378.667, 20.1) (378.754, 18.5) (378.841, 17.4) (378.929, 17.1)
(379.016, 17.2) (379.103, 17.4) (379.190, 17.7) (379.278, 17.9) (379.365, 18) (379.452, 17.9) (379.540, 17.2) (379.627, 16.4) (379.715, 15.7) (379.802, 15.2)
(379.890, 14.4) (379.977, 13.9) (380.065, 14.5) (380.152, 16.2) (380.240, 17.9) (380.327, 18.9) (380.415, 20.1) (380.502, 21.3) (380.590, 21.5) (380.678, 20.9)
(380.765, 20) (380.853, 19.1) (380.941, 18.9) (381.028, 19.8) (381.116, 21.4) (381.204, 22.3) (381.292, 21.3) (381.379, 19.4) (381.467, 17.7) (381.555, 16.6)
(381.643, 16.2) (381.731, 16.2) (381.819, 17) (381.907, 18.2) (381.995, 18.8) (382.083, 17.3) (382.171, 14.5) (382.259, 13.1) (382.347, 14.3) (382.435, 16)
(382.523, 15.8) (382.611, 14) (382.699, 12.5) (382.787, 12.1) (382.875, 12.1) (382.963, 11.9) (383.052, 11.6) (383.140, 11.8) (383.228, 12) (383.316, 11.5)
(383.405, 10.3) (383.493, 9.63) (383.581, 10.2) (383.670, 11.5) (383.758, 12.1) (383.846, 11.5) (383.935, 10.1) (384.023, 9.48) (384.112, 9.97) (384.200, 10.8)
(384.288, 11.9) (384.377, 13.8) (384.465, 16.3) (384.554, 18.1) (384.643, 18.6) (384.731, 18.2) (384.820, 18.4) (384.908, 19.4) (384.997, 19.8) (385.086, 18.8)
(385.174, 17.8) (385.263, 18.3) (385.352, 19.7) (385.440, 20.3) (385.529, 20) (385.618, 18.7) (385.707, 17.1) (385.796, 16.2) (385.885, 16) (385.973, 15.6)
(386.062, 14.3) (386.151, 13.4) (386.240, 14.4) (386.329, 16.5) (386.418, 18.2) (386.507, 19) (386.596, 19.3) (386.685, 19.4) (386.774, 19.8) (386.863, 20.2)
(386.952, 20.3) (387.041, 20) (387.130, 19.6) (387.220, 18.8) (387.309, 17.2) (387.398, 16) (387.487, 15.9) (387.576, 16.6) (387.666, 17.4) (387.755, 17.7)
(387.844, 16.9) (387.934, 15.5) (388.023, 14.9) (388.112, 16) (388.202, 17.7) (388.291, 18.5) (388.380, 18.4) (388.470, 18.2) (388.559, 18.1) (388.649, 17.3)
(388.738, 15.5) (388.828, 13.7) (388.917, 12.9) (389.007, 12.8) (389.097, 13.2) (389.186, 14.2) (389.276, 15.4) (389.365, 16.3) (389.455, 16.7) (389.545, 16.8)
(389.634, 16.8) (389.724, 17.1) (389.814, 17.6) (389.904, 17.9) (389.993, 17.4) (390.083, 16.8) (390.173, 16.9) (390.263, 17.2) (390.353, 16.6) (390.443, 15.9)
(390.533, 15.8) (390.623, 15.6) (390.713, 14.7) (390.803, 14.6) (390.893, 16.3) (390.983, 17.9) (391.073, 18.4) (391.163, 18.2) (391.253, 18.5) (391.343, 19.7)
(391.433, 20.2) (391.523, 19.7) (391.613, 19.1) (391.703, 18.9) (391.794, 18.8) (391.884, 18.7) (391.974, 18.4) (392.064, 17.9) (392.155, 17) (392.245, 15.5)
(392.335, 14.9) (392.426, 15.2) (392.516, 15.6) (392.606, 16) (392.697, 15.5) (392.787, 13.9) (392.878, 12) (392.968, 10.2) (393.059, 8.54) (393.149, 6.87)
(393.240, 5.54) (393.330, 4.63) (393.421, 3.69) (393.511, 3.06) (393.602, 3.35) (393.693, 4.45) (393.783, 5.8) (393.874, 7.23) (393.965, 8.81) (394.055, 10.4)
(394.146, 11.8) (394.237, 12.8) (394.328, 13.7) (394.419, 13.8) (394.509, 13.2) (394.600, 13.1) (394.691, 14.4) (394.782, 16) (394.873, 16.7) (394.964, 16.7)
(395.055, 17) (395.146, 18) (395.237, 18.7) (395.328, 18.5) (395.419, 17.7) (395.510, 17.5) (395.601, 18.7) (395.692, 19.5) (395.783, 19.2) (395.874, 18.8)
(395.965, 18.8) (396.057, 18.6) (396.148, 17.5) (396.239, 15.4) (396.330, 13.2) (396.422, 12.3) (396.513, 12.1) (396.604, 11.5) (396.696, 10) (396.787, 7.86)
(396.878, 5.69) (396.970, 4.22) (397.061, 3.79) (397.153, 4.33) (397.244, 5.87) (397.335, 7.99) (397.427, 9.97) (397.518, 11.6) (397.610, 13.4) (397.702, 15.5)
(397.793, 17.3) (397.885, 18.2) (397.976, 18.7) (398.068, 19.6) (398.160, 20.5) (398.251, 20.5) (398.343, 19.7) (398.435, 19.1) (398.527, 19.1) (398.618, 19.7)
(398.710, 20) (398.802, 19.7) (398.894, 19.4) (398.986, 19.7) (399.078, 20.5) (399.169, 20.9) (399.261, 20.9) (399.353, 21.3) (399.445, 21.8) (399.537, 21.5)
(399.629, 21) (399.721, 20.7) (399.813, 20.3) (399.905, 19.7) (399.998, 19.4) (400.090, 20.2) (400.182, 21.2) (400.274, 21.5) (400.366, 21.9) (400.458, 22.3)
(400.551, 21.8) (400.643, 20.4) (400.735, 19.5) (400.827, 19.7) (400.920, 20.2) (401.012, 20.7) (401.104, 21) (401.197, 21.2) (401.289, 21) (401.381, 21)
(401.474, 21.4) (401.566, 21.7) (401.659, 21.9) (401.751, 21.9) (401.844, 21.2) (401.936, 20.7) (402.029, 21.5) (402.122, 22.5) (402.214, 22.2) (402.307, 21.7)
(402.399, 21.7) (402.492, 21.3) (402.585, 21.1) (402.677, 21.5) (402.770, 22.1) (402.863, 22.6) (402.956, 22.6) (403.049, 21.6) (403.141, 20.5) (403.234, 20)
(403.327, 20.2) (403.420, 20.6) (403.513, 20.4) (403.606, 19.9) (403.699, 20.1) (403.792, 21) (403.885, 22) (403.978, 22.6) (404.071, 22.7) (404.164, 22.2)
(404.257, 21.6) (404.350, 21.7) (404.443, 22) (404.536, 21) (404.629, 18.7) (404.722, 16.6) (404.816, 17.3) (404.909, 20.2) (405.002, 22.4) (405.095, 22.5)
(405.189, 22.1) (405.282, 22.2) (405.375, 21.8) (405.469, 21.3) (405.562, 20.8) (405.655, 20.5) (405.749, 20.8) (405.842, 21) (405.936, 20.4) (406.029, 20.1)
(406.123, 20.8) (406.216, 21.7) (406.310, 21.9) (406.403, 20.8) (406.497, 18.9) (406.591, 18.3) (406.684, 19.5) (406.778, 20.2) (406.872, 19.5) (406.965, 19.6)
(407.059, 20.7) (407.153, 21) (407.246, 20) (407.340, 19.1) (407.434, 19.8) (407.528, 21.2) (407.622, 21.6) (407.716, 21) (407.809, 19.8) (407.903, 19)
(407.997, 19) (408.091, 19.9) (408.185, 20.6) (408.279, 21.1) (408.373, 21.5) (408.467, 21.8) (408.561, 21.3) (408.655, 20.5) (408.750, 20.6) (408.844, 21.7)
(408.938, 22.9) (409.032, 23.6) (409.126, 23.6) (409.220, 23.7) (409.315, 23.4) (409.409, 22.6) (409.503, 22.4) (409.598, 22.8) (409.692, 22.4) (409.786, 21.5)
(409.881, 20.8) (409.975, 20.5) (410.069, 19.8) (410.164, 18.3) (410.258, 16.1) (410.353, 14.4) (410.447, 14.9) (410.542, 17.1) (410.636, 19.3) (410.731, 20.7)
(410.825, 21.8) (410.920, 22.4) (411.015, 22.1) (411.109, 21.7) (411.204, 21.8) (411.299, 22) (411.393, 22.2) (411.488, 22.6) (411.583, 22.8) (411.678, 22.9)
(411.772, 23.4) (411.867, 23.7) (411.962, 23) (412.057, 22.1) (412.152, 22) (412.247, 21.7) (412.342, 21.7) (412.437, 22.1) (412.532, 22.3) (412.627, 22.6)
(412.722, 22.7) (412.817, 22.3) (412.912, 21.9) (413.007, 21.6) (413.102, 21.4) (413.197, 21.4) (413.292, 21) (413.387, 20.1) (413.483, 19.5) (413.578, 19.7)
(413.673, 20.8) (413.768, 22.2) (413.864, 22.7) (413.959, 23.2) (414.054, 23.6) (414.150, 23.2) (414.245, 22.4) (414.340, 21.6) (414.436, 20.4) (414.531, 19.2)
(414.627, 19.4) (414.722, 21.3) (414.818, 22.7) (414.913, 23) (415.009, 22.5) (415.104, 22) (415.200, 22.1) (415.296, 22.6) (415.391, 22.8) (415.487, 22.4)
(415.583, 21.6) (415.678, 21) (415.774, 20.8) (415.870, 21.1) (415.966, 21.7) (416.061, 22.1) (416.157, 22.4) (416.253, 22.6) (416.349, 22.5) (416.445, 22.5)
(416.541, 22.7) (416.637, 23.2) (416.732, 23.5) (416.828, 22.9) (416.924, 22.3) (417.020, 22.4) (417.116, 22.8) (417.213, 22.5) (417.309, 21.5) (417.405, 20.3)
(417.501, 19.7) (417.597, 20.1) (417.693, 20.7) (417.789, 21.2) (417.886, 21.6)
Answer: 0.43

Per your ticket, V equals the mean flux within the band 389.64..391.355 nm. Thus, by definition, 16.9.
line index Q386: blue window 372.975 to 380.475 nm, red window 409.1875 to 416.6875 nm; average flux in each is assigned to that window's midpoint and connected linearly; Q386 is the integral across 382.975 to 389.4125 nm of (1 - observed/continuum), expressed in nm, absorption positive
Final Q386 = 0.58 nm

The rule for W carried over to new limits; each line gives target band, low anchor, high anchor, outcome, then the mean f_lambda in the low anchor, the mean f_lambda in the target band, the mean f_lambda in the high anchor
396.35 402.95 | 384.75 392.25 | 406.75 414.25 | 0.06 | 17.3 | 18.3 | 21.2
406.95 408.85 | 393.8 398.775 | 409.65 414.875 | -0.06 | 14.5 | 20.5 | 21.2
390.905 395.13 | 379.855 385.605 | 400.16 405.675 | 0.34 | 16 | 13.6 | 21.2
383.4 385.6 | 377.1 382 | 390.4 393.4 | 0.13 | 18.3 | 15.1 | 15.3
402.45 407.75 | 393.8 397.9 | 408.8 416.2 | -0.16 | 13.4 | 20.8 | 21.6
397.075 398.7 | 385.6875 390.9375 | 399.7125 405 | 0.28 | 16.7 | 15.2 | 21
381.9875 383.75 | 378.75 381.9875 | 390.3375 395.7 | 0.32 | 18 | 12.9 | 14.3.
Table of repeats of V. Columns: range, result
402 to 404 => 21.3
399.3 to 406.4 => 21.1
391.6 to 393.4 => 13.9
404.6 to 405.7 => 20.6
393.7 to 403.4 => 17.5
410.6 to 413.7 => 21.8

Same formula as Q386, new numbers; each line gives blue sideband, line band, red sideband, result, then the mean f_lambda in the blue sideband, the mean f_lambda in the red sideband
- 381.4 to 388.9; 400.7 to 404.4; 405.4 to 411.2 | -0.35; 15.9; 20.6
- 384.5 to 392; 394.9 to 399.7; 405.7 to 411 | 0.67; 17.3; 20.5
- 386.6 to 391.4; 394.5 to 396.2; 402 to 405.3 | 0.13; 17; 21.2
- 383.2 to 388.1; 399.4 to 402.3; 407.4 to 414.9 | -0.28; 16.1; 21.3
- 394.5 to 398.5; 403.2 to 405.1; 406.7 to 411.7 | -0.24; 14.7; 20.8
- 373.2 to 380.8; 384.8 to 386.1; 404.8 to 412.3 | -0.04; 16.2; 21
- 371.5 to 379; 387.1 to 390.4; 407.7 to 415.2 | 0.24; 15.7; 21.4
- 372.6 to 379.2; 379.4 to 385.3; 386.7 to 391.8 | 0.22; 15.8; 17.1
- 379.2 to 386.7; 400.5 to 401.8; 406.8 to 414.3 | -0.10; 16.2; 21.2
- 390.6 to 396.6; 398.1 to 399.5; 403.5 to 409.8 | -0.26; 14.5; 21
